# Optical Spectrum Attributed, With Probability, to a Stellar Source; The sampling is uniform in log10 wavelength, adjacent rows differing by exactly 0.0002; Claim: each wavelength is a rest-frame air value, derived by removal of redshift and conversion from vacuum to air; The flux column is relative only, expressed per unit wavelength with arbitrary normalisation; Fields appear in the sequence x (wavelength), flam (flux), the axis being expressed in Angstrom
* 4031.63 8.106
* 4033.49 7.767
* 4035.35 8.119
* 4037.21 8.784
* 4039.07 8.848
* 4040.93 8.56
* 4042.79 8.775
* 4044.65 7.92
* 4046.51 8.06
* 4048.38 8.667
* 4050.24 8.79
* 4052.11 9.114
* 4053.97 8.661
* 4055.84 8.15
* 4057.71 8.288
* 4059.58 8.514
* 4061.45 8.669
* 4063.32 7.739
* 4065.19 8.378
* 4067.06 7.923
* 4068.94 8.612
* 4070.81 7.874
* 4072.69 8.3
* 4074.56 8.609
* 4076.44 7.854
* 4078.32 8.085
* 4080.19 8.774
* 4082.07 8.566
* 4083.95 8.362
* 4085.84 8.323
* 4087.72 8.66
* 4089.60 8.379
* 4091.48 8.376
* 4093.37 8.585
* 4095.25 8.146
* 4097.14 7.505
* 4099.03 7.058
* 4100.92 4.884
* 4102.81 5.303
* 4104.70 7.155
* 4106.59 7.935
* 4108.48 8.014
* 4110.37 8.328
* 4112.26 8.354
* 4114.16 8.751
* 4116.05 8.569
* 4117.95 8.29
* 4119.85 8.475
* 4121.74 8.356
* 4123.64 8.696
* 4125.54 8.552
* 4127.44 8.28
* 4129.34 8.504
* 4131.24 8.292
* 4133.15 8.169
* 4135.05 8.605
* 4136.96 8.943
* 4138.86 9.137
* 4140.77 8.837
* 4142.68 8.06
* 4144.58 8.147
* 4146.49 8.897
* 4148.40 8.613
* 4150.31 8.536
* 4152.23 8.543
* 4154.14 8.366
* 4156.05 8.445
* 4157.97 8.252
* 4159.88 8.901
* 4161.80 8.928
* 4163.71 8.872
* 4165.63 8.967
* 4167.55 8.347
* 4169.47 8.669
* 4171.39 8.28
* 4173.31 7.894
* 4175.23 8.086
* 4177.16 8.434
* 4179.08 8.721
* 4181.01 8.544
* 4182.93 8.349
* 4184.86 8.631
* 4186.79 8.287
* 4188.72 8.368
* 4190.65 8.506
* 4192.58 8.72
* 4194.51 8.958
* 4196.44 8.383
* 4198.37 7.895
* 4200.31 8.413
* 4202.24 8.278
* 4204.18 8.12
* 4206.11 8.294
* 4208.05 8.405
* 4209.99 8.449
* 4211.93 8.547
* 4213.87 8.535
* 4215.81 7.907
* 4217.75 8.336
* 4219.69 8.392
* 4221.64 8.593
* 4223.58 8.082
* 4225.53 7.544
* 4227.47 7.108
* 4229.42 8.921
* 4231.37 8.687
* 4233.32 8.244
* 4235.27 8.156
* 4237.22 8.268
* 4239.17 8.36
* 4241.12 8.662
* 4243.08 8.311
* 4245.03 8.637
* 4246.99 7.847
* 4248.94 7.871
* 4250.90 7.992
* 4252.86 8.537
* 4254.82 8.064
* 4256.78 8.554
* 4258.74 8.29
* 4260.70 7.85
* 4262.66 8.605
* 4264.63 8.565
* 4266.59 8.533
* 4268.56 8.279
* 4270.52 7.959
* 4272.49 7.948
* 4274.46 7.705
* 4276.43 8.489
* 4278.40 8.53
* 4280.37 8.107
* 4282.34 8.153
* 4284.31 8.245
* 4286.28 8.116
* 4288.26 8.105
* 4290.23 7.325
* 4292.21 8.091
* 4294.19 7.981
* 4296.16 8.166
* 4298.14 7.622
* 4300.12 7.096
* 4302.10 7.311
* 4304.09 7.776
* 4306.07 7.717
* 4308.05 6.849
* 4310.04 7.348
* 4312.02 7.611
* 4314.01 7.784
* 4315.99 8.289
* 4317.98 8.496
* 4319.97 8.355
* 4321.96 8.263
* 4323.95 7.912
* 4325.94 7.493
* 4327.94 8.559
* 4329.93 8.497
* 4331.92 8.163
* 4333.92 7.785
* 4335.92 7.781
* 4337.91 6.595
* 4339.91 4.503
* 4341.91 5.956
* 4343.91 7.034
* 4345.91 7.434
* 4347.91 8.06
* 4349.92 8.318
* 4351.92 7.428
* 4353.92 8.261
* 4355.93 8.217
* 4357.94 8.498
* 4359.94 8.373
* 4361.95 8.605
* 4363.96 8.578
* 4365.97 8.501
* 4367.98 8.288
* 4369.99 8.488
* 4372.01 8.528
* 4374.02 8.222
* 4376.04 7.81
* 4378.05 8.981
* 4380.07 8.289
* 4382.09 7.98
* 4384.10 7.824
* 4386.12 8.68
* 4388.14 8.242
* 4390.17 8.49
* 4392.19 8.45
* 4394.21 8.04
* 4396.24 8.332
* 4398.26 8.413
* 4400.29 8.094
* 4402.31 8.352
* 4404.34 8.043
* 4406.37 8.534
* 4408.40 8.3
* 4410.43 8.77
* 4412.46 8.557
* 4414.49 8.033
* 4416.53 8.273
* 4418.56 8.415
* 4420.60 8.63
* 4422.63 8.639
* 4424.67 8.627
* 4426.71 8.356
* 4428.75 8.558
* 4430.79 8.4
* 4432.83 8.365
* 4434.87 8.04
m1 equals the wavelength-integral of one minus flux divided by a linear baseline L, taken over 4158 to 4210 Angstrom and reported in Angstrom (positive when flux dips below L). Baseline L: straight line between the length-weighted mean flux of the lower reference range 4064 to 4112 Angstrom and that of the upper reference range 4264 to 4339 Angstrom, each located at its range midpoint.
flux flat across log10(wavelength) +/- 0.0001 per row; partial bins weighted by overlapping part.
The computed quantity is -3.5 Angstrom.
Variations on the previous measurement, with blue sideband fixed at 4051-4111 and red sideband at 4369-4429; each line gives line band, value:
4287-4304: 1.1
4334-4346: 2.5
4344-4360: 0.6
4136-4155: -1.2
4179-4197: -0.9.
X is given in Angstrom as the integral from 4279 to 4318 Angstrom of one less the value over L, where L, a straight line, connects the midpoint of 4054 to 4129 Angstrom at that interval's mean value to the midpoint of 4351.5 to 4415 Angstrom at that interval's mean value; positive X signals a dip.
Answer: 2.2 Angstrom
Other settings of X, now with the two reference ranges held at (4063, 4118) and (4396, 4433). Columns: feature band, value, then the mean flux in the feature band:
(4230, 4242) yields -0.35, 8.41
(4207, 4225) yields -0.42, 8.34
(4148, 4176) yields -1.51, 8.51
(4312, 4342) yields 2.23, 7.68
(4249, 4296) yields 0.31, 8.17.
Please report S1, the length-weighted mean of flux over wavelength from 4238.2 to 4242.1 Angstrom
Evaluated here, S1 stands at 8.51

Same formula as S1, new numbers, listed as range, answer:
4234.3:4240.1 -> 8.26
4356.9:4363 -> 8.49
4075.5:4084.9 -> 8.32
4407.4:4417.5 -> 8.39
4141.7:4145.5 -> 8.12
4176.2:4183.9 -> 8.51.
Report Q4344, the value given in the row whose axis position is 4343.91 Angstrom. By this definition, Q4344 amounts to 7.034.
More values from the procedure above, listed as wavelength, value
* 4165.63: 8.967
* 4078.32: 8.085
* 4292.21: 8.091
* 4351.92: 7.428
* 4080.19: 8.774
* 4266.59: 8.533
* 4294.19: 7.981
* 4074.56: 8.609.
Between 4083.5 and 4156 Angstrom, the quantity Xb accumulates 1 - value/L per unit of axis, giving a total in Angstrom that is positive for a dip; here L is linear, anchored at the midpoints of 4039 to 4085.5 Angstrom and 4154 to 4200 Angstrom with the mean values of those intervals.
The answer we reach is 2.2 Angstrom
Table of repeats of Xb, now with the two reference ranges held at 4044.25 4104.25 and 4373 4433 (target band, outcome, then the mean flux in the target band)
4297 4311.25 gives 1.51 Angstrom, 7.4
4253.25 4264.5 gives -0.09 Angstrom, 8.31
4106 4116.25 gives -0.26 Angstrom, 8.33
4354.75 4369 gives -0.19 Angstrom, 8.44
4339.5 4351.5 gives 1.85 Angstrom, 7.03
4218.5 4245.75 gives -0.21 Angstrom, 8.28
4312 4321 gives 0.14 Angstrom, 8.16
